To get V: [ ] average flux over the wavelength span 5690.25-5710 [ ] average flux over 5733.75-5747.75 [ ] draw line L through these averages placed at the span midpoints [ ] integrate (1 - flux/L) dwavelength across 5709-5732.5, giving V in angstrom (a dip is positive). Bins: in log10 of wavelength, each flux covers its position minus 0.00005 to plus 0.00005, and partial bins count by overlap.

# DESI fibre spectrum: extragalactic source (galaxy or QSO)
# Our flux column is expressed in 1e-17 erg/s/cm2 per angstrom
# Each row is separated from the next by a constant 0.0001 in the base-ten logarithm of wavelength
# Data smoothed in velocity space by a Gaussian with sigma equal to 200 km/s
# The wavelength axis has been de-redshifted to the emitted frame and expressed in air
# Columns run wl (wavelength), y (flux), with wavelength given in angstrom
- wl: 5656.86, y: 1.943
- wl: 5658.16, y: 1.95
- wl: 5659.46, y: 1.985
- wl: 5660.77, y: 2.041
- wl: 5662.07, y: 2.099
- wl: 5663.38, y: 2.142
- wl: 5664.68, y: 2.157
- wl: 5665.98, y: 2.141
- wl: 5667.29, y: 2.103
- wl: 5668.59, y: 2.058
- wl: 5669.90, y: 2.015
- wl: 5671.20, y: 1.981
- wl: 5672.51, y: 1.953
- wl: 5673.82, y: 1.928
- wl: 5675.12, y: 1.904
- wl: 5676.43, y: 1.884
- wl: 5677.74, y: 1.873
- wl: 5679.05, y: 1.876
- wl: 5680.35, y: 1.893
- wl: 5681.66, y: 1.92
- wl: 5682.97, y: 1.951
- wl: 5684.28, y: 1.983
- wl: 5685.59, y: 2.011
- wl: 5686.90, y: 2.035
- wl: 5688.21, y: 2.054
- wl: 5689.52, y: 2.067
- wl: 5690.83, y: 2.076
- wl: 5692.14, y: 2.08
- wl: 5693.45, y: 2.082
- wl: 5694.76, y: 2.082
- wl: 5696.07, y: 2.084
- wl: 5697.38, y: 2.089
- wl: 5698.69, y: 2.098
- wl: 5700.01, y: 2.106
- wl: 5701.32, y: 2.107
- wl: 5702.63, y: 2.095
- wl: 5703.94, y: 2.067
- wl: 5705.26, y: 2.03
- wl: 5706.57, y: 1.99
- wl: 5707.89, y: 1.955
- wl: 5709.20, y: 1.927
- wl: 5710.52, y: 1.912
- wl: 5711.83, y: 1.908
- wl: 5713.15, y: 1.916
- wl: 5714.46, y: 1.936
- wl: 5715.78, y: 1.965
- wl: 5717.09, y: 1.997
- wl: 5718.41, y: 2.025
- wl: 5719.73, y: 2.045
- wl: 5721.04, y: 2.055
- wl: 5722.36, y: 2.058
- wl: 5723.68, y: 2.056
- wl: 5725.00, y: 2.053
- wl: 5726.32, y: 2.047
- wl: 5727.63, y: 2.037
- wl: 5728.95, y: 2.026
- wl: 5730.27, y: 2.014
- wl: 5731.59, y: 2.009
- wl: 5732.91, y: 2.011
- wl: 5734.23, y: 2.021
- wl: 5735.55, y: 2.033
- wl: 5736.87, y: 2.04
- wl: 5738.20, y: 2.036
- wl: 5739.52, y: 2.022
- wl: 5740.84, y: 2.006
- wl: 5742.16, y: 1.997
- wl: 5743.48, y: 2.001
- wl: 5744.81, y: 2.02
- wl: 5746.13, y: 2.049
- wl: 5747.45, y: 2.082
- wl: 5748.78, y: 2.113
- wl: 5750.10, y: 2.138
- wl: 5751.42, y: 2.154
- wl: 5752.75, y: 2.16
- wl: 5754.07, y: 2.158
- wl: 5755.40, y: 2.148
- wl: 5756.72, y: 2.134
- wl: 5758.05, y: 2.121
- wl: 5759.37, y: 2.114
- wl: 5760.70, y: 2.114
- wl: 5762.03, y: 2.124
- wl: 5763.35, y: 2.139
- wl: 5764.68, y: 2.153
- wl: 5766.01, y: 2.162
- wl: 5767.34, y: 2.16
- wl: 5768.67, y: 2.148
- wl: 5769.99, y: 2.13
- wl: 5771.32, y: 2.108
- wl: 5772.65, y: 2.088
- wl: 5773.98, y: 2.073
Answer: 0.5 angstrom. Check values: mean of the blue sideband 2.06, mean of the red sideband 2.03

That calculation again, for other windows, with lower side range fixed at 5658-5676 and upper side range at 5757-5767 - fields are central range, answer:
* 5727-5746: 0.8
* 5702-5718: 0.8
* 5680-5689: 0.3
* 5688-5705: -0.2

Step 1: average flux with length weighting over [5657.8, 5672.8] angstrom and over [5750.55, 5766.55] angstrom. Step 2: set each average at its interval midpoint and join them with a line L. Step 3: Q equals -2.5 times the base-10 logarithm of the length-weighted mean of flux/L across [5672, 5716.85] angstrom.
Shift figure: 0.046 mag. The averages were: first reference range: 2.06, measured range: 2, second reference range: 2.14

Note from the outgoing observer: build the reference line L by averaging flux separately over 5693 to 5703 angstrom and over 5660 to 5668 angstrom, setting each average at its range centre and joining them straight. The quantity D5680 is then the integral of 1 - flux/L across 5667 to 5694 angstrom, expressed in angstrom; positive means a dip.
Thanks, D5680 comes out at 1.5 angstrom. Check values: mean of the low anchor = 2.11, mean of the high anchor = 2.09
